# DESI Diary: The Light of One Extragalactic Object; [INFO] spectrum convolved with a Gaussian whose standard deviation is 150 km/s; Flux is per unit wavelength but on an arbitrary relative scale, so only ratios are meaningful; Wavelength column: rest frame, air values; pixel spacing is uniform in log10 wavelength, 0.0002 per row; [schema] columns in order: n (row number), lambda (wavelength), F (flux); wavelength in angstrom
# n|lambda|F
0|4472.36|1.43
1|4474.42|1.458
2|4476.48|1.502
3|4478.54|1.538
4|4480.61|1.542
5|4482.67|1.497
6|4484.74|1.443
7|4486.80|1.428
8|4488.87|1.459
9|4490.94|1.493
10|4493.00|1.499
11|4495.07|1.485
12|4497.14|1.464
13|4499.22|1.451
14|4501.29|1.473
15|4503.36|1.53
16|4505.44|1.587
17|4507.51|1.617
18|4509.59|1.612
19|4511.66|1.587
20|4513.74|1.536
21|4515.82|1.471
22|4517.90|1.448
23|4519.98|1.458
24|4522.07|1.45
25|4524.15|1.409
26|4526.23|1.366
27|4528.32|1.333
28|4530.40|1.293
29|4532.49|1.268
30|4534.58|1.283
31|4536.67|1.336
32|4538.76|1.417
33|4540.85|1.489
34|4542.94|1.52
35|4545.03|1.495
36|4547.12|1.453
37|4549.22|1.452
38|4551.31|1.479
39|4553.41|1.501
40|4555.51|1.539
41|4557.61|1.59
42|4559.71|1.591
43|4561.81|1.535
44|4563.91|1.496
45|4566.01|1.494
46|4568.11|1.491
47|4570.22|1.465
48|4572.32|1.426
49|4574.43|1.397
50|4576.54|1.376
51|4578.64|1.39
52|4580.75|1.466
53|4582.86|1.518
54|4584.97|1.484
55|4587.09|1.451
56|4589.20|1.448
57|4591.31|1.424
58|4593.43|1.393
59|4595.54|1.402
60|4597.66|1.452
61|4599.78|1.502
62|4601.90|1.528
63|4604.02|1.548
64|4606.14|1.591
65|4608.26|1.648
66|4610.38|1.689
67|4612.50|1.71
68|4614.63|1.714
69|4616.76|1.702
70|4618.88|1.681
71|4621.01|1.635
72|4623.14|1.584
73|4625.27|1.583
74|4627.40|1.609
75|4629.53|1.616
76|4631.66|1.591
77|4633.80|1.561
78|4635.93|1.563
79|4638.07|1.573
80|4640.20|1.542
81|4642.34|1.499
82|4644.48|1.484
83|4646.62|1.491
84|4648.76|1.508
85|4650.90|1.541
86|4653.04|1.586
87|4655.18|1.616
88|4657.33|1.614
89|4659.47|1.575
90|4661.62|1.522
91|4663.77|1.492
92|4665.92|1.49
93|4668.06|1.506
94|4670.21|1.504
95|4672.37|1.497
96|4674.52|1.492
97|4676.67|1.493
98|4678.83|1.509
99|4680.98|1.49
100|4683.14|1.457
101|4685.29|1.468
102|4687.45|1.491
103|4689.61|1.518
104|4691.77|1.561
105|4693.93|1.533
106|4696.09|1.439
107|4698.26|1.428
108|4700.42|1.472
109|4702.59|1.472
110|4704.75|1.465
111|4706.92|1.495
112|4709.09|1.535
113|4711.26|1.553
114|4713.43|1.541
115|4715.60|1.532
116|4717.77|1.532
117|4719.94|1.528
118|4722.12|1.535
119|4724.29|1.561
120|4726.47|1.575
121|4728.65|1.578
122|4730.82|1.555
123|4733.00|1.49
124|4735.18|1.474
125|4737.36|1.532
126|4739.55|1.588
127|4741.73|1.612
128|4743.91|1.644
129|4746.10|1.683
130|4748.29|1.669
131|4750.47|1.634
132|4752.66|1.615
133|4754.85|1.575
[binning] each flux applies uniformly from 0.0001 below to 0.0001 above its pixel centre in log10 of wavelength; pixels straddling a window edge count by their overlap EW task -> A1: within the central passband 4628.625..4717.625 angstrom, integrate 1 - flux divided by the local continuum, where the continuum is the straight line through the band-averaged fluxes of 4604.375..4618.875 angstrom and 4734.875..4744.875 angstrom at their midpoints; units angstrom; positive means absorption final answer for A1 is 5.8 angstrom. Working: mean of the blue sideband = 1.67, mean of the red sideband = 1.58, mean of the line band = 1.52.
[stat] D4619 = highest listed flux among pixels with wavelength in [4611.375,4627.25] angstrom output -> 1.714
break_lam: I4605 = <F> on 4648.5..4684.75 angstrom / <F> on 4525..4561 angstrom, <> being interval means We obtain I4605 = 1.06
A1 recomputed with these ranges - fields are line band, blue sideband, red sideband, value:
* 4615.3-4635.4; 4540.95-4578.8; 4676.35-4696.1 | -1.7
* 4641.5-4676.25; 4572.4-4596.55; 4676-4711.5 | -1.3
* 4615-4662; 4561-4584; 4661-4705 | -3.2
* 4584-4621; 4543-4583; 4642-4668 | -1.2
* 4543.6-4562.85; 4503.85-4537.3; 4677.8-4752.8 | -0.7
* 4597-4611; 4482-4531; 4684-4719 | -0.7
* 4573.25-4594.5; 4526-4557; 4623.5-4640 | 0.9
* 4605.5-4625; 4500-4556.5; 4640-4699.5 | -2.2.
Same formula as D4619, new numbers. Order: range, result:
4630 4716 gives 1.616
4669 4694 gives 1.561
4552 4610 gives 1.648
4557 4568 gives 1.591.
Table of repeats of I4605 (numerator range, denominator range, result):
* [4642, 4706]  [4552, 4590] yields 1.02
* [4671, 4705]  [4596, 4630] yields 0.92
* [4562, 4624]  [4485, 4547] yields 1.04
